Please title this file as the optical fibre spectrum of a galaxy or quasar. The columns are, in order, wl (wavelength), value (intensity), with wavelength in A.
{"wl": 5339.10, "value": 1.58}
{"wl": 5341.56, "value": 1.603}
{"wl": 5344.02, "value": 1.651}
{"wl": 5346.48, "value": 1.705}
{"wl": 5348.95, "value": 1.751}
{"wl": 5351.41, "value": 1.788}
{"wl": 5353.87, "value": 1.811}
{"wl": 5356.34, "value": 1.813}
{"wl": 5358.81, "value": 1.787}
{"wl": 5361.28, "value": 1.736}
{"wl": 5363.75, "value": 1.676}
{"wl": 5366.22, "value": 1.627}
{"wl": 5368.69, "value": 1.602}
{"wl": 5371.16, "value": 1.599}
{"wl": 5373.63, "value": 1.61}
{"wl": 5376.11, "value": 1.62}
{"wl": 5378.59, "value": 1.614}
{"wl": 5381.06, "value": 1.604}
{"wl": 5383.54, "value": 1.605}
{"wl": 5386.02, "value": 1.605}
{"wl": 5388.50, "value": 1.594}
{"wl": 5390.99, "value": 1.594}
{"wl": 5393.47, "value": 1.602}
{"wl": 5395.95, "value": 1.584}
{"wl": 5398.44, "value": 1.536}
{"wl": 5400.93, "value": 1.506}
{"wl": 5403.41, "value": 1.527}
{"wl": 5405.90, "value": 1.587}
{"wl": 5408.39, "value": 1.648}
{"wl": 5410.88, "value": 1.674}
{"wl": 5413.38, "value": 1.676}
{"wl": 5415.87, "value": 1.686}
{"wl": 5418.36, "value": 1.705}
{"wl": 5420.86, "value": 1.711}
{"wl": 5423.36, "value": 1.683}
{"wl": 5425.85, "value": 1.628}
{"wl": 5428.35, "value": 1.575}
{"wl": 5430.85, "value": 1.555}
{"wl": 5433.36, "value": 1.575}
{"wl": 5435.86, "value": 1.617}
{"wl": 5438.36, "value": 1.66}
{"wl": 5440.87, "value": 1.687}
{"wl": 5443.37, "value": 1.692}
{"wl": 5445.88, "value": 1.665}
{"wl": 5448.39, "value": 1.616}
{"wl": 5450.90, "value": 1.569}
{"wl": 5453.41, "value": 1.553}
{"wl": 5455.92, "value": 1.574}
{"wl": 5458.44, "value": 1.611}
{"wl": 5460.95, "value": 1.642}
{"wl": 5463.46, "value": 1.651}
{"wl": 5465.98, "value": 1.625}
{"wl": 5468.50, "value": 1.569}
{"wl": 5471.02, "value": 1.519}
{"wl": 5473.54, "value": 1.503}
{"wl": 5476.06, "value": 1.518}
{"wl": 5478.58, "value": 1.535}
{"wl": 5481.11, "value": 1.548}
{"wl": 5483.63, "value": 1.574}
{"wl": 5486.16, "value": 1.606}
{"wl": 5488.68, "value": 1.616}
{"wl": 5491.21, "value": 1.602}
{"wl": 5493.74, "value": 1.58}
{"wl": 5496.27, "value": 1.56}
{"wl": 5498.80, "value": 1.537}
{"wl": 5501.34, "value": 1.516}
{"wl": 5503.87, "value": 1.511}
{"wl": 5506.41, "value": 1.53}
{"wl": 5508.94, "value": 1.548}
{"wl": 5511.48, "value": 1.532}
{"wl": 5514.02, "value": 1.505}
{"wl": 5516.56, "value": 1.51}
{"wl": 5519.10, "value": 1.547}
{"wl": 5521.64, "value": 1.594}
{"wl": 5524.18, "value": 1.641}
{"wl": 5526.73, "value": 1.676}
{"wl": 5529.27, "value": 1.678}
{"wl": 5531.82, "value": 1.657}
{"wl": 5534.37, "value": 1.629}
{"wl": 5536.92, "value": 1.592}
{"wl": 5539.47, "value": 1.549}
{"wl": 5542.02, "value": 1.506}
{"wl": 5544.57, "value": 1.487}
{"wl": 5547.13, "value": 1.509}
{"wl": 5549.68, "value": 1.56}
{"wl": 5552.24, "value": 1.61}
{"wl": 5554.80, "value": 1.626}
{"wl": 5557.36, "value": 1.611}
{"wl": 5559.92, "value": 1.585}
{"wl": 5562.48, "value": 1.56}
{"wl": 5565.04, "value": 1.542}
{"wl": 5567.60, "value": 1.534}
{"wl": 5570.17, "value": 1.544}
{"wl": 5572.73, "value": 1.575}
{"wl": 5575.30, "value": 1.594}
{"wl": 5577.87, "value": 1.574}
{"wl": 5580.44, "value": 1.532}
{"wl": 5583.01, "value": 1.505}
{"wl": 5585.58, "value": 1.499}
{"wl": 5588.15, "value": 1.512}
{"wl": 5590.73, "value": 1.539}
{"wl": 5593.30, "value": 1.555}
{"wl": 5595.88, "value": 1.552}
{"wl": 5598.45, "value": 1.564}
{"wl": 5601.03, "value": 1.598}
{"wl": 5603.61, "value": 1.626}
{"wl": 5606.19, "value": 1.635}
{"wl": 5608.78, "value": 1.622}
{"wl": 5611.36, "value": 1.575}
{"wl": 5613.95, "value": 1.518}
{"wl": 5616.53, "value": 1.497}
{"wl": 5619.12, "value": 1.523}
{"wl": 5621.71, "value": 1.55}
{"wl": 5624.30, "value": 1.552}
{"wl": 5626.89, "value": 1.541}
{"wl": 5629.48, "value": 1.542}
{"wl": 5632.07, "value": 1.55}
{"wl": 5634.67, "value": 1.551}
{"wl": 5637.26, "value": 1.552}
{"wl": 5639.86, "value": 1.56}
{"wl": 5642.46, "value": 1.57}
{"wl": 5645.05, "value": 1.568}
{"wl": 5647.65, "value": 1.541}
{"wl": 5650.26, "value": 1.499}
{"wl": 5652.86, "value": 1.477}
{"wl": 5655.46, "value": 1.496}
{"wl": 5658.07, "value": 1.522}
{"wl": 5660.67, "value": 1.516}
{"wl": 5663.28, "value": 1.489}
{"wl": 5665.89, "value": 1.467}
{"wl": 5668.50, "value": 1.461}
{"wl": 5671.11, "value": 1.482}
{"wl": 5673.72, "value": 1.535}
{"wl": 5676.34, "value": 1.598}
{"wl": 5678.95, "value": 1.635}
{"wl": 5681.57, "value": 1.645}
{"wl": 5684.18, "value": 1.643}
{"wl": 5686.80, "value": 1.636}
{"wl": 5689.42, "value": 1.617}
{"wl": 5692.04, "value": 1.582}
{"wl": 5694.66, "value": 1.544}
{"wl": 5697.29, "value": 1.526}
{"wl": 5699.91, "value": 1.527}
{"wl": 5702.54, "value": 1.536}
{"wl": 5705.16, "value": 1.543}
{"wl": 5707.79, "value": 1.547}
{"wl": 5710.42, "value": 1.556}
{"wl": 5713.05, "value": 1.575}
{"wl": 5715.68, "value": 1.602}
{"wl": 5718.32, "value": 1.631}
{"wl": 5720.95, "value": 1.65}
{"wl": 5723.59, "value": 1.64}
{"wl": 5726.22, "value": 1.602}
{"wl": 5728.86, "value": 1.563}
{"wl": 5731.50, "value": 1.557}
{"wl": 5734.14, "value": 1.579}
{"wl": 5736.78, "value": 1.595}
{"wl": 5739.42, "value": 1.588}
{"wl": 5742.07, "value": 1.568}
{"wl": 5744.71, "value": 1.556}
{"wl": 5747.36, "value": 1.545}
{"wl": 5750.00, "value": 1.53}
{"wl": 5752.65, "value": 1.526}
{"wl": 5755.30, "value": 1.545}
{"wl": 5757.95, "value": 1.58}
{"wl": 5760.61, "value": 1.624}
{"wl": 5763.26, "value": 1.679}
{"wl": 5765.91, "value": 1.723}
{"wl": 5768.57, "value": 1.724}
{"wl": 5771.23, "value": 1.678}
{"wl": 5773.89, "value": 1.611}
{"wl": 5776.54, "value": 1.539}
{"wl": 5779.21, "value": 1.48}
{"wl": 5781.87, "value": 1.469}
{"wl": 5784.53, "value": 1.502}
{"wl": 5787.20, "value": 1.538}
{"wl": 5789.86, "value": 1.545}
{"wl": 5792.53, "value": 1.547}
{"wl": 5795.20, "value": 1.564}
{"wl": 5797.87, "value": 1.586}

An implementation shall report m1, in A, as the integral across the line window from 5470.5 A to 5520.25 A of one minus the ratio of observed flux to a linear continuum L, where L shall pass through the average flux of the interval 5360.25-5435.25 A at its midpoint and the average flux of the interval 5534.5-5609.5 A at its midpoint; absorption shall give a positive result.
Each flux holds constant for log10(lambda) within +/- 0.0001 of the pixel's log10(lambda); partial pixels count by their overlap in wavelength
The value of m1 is 1.3 A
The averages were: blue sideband 1.62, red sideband 1.56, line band 1.55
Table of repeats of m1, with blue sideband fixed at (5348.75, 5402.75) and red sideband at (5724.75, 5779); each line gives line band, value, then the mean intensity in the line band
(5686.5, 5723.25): 0.5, 1.58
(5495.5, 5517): 1.3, 1.53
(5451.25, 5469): 0.3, 1.6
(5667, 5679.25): 0.5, 1.53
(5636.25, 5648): 0.4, 1.56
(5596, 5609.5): 0.1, 1.6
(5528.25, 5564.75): 0.9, 1.58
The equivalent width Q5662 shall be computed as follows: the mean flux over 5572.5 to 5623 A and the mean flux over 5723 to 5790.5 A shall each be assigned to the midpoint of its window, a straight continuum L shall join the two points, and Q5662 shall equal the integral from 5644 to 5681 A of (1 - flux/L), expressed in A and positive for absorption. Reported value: 1.0 A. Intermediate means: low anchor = 1.56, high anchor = 1.58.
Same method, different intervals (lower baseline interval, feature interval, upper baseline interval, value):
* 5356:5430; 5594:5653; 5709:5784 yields 1.7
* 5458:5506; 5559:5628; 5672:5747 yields 0.9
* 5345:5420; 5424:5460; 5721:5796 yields 0.5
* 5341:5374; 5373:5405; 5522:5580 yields 1.9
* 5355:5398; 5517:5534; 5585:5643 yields -0.4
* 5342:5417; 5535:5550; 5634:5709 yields 0.5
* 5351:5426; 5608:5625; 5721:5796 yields 0.6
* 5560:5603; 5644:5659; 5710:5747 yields 0.5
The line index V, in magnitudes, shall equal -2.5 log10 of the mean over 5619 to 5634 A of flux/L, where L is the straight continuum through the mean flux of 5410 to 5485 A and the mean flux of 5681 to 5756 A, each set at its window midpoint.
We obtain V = 0.031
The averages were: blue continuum 1.61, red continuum 1.58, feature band 1.54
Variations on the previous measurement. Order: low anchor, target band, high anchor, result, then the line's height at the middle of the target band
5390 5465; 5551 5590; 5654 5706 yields 0.01 mag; 1.58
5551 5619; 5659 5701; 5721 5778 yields 0.02 mag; 1.58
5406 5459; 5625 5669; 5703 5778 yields 0.06 mag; 1.61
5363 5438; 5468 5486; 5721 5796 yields 0.05 mag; 1.61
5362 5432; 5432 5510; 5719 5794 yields 0.02 mag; 1.61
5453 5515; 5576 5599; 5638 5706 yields 0.01 mag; 1.55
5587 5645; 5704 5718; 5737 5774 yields 0.01 mag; 1.59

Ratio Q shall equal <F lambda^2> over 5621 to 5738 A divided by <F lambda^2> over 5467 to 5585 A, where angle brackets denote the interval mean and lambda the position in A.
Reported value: 1.05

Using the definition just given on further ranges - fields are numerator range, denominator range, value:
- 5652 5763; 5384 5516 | 1.08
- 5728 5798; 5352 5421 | 1.10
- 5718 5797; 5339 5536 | 1.10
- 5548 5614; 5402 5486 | 1.02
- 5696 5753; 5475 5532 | 1.08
